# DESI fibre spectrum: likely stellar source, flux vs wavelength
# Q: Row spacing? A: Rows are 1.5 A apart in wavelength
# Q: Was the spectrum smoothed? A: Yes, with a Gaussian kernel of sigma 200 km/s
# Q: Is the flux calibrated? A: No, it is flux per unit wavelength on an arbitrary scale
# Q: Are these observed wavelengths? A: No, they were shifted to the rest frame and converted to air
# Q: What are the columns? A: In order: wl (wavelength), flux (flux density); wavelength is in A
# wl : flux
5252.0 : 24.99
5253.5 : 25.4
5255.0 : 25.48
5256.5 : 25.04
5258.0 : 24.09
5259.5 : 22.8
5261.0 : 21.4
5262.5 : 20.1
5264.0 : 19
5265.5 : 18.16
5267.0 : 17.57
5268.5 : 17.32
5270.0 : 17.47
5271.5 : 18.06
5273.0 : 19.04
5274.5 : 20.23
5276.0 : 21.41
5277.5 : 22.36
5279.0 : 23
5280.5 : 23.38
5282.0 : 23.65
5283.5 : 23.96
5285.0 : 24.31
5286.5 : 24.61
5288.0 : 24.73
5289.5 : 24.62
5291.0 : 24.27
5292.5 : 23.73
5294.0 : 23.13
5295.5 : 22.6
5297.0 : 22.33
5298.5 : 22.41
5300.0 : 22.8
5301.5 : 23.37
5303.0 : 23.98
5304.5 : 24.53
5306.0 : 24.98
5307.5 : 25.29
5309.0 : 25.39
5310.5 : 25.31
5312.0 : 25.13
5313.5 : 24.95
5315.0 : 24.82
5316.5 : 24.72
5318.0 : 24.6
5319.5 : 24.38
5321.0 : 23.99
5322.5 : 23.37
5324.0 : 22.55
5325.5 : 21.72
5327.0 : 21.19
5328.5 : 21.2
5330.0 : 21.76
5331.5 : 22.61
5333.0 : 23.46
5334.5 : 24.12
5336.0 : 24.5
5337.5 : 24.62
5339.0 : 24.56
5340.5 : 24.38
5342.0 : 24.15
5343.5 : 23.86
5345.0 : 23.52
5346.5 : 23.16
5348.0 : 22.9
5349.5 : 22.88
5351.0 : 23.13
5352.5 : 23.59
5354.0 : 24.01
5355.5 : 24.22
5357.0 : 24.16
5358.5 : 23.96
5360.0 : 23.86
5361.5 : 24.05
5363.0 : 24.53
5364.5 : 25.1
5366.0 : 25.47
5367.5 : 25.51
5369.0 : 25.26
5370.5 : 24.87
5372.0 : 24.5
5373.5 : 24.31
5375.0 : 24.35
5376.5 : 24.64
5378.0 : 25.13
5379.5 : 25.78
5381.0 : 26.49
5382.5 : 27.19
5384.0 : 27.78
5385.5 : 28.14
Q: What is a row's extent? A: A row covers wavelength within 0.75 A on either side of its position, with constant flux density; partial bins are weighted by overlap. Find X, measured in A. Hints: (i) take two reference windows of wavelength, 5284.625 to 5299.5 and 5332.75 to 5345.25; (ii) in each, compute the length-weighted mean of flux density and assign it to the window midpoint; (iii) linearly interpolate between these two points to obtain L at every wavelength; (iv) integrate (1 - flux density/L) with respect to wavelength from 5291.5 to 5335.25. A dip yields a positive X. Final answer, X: 0.5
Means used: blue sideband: 23.6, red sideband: 24.2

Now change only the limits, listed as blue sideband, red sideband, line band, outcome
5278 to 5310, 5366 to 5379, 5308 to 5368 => 1.3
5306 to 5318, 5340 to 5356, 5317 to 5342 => 1.0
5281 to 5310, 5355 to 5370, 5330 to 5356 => 0.8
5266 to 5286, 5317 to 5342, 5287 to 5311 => -2.2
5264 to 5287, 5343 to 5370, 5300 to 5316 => -1.8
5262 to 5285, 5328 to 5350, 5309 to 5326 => -1.3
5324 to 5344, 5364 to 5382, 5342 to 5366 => 0.3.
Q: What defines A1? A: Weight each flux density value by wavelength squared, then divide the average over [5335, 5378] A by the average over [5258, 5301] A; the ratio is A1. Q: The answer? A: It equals 1.14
